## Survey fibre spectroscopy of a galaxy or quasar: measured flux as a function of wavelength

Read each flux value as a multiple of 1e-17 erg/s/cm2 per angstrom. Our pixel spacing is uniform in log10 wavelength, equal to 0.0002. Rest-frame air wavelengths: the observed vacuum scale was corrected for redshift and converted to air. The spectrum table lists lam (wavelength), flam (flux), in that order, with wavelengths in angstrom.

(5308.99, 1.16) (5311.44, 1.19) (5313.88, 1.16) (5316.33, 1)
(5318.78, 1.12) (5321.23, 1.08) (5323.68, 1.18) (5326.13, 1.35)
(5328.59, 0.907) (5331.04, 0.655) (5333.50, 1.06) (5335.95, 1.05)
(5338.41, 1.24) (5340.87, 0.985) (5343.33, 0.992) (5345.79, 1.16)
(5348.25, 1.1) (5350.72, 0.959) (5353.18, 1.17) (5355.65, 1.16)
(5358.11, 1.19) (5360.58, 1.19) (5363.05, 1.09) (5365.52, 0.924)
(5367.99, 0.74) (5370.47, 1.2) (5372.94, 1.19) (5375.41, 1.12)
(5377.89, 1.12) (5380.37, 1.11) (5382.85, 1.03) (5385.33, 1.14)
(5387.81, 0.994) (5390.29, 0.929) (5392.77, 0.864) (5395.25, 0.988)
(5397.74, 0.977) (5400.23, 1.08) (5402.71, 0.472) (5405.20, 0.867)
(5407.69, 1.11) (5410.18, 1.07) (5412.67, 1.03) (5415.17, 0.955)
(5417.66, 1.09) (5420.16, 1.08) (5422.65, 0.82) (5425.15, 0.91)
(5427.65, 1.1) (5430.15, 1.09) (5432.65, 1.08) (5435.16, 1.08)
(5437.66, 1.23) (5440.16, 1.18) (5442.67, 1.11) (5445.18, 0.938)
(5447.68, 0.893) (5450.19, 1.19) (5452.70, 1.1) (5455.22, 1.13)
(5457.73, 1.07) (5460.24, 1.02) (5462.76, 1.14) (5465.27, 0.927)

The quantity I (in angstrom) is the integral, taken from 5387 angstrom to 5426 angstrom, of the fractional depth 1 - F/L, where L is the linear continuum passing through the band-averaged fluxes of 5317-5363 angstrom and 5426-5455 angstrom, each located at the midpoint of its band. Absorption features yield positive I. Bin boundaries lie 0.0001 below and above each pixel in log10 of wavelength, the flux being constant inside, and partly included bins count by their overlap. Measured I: 4.9 angstrom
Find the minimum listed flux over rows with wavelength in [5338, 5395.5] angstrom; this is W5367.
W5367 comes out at 0.74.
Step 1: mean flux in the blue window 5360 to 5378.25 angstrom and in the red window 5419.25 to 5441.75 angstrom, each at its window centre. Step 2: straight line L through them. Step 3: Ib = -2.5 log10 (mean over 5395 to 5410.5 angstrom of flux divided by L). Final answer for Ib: 0.15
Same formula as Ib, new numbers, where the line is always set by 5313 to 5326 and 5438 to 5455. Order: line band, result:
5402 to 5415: 0.18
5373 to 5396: 0.06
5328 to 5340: 0.14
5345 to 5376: 0.02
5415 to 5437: 0.06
